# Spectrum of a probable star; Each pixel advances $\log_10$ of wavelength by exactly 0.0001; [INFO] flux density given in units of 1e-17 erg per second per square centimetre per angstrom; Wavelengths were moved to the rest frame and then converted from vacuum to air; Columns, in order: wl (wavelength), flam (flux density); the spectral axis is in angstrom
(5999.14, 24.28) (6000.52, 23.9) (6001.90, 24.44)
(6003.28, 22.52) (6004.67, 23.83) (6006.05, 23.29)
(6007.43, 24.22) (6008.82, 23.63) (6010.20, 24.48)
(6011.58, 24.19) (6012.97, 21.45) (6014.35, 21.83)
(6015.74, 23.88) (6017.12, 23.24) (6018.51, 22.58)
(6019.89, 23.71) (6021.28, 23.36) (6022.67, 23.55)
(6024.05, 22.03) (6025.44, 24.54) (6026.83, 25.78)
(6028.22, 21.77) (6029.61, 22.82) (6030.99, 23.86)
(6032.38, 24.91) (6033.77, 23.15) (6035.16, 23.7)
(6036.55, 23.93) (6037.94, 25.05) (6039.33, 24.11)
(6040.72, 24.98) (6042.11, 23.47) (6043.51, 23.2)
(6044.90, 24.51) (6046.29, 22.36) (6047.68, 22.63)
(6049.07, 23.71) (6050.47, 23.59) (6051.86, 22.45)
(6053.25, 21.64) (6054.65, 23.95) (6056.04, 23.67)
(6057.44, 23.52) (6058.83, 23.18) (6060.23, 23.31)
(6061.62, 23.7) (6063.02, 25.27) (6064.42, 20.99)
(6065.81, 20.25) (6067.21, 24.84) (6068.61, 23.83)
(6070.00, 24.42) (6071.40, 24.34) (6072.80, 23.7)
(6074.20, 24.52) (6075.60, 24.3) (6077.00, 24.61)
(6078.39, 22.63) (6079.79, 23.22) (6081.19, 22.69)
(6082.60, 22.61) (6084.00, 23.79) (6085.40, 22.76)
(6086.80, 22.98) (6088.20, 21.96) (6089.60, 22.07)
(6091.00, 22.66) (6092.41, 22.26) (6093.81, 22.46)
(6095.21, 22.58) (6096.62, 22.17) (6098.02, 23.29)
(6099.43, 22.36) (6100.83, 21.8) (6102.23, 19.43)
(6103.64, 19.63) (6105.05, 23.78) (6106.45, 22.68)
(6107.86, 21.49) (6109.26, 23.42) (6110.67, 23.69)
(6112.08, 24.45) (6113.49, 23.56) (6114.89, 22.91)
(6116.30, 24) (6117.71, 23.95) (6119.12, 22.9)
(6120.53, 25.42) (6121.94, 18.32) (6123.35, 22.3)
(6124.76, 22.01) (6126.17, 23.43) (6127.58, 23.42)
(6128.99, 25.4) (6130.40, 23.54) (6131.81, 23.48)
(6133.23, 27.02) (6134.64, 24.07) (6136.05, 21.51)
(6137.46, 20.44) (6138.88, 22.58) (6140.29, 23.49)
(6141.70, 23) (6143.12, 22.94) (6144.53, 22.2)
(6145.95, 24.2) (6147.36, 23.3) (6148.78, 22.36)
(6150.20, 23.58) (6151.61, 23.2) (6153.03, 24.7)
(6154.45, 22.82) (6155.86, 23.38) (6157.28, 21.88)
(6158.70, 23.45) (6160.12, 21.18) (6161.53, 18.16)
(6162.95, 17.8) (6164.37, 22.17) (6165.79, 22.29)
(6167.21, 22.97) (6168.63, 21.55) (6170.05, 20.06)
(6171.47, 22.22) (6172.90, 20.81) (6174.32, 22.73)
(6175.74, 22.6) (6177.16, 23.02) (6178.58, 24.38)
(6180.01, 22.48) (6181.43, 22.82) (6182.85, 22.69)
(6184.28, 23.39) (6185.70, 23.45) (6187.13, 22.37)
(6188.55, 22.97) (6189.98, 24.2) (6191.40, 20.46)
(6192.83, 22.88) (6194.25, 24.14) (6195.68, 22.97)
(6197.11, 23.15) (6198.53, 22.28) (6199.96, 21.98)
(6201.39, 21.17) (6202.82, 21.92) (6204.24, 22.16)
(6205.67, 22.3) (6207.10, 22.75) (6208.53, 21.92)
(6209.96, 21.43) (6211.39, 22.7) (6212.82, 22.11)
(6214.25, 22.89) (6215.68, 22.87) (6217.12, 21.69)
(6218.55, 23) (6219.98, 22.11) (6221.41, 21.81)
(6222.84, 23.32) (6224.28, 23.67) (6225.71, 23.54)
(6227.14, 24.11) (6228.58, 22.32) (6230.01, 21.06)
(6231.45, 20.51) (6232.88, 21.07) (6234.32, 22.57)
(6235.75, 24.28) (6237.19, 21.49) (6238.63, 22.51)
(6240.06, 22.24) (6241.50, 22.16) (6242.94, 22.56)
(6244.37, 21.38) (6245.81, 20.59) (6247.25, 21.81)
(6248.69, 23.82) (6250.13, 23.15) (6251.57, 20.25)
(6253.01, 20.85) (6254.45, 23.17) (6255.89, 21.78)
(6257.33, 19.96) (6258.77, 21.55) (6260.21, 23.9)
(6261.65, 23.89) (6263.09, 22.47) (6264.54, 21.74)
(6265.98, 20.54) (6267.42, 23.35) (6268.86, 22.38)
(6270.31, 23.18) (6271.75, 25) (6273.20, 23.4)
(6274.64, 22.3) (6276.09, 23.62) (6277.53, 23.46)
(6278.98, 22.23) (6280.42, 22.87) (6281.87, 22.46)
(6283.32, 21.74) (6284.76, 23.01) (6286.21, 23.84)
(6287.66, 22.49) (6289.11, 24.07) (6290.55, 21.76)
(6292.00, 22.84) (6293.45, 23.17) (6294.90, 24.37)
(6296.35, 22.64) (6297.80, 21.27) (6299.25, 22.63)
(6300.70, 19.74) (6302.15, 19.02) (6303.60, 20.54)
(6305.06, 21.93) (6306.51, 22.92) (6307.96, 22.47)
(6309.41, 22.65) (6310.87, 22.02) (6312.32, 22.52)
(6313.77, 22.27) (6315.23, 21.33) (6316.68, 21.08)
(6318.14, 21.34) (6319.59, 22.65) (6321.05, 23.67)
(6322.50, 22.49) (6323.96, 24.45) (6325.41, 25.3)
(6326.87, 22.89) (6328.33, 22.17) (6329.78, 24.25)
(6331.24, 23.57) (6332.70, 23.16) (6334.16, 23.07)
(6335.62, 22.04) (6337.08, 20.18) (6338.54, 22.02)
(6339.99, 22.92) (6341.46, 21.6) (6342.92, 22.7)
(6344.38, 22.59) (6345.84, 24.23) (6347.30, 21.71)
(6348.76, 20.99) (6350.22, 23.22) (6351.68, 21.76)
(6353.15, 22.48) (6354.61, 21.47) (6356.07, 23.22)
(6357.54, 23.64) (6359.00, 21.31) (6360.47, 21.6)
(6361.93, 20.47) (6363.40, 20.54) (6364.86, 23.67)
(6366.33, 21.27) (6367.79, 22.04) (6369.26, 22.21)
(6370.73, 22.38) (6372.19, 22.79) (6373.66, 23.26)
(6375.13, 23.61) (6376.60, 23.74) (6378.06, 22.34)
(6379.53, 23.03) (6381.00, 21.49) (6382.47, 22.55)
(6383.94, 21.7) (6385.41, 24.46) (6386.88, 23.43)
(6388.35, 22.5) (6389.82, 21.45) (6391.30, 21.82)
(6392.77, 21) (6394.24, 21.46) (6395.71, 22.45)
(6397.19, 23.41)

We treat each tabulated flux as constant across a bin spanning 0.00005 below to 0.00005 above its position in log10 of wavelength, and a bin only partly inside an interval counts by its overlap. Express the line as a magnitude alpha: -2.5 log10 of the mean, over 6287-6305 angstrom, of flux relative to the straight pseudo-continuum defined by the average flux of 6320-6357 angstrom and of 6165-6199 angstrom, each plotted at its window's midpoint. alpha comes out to 0.03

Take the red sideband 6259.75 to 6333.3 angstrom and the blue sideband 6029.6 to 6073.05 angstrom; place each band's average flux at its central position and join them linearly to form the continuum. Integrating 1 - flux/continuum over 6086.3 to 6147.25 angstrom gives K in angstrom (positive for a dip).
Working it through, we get 1.2 angstrom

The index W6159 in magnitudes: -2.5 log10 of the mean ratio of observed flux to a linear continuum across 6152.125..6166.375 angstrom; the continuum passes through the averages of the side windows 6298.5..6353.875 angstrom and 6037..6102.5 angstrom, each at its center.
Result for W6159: 0.05 mag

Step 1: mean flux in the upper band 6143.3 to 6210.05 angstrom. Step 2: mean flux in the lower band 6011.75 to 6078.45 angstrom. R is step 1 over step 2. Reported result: 1.0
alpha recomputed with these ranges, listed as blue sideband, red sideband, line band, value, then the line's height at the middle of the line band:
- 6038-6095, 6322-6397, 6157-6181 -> 0.06 mag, 23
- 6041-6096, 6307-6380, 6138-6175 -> 0.03 mag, 23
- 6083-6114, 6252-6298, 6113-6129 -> -0.02 mag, 22.5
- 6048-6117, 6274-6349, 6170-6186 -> 0.01 mag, 22.8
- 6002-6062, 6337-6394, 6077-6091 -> 0.02 mag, 23.3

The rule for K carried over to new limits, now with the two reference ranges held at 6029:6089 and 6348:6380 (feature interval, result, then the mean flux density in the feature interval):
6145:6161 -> 0.06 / 23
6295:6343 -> 0.38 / 22.3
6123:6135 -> -0.36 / 23.9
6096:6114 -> 0.67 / 22.4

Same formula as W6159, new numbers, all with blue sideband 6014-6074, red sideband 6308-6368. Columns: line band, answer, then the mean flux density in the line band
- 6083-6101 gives 0.03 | 22.6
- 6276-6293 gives -0.01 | 22.8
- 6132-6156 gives 0.00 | 23.2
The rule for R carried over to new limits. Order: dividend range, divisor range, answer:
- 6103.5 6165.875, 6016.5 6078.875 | 0.97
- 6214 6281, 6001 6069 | 0.96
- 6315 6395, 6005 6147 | 0.97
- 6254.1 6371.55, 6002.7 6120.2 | 0.97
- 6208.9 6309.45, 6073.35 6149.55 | 0.98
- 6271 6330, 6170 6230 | 1.00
